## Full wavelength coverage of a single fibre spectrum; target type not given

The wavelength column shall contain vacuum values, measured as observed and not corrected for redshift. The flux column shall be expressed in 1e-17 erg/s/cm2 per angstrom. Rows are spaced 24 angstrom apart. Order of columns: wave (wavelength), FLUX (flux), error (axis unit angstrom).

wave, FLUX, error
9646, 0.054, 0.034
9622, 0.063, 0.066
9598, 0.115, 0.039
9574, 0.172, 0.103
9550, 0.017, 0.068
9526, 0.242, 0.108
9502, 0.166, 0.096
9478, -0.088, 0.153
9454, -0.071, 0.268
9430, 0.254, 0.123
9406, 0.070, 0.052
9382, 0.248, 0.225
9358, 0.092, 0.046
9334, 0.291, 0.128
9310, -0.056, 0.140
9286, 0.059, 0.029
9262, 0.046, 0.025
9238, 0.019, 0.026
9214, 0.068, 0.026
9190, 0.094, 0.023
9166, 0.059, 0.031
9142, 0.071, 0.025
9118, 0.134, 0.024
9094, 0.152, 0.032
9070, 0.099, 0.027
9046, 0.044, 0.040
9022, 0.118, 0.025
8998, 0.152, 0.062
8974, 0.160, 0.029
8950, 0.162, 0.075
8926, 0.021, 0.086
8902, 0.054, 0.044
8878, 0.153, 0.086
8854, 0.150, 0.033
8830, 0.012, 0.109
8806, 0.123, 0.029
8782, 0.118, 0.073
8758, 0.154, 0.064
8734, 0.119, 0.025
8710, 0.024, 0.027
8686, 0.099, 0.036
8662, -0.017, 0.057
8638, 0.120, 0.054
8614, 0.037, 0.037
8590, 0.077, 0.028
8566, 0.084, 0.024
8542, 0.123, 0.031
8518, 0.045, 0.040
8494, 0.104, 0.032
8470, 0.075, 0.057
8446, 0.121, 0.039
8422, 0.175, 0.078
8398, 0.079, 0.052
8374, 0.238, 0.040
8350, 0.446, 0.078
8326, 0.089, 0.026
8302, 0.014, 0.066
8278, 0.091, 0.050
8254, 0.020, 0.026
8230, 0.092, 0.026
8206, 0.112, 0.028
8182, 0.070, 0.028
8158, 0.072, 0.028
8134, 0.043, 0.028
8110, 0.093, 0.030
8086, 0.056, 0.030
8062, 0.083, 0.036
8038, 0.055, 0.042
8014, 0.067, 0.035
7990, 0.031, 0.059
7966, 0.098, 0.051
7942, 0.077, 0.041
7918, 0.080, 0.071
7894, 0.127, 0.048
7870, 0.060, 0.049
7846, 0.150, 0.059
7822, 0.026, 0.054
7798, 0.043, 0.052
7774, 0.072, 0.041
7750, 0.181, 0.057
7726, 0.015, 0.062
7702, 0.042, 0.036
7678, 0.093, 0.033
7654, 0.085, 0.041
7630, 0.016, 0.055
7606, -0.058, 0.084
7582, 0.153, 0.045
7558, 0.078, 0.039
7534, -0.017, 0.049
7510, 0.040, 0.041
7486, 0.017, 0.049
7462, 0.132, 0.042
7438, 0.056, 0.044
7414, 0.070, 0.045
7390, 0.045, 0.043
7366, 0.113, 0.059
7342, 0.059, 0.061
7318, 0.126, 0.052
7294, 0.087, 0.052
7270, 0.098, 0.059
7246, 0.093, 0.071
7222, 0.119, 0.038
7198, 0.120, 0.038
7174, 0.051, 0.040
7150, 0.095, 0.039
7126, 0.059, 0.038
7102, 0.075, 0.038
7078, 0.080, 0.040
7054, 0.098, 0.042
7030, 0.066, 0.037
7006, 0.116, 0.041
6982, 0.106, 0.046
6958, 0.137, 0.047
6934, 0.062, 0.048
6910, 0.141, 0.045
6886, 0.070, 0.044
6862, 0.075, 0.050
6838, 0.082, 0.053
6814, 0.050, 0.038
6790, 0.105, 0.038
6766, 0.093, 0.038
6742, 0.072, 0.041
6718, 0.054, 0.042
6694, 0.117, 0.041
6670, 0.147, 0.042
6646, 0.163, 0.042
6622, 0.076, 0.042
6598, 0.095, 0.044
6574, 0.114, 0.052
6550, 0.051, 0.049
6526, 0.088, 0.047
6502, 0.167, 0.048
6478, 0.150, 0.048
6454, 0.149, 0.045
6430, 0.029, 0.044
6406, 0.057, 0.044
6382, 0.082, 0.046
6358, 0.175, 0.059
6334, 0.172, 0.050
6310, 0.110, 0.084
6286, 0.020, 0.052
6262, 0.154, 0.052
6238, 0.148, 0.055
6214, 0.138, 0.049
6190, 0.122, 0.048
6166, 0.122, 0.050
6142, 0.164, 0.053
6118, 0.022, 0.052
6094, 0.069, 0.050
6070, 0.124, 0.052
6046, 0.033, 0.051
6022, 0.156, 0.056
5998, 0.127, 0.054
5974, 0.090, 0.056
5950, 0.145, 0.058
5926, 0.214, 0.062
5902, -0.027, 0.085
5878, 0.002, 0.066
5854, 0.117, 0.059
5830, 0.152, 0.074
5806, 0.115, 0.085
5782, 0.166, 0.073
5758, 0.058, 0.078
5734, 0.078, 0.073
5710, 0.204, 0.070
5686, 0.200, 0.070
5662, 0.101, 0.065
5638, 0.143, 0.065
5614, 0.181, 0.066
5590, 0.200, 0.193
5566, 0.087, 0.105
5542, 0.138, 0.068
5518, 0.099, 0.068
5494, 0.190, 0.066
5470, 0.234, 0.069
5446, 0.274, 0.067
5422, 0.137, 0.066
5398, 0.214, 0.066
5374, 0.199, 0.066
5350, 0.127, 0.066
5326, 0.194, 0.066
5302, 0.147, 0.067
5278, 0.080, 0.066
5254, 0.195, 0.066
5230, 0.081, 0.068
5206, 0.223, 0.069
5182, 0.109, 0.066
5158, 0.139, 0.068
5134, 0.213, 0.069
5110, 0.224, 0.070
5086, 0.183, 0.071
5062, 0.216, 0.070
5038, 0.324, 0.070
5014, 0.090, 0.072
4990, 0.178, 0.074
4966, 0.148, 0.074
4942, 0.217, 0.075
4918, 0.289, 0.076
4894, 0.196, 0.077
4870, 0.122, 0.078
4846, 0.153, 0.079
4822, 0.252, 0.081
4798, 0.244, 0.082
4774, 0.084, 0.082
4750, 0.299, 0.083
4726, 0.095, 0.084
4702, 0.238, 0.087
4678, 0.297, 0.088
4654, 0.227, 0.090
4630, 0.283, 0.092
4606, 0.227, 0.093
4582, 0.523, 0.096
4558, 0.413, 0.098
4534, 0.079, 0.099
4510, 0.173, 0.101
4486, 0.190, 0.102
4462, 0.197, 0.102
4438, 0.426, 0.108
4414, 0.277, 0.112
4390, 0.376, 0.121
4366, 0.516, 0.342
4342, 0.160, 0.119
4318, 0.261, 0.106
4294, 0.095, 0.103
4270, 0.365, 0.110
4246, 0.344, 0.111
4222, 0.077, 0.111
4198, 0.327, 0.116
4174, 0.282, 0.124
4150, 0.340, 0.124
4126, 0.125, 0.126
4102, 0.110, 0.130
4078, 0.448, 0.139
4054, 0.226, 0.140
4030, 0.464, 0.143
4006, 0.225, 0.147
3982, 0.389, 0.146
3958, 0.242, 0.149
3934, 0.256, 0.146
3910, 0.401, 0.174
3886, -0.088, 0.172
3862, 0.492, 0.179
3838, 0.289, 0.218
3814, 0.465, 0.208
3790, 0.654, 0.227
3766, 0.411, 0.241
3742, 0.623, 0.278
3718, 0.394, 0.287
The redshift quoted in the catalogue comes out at 1.242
